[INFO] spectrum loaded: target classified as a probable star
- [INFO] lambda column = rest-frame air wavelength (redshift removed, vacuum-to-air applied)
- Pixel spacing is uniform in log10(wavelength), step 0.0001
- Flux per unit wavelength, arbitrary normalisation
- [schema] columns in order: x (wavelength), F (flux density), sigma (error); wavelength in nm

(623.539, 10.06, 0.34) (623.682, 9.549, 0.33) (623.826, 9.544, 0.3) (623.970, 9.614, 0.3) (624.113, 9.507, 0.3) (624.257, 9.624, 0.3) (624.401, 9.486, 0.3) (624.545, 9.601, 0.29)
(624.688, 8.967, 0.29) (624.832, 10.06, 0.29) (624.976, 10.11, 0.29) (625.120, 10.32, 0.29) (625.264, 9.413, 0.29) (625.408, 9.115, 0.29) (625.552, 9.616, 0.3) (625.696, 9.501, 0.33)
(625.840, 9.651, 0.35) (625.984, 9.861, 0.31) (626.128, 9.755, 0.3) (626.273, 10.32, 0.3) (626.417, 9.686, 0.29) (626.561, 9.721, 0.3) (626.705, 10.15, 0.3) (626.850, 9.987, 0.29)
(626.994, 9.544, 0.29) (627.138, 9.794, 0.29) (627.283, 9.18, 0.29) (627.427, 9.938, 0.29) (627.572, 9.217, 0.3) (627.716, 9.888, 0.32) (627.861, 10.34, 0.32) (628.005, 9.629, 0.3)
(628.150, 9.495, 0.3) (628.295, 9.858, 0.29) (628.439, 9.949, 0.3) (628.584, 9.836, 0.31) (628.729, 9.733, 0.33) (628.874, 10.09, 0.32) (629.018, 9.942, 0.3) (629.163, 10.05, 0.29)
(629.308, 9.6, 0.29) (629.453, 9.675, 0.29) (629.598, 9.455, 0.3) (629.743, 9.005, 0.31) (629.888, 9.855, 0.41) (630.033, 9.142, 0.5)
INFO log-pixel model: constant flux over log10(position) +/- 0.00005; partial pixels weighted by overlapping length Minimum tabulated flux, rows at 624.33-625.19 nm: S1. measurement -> 8.967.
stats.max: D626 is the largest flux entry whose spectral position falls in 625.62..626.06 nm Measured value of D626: 9.861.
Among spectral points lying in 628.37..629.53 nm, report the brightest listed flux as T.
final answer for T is 10.09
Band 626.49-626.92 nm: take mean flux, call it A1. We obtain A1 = 9.94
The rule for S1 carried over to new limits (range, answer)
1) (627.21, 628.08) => 9.18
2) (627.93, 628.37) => 9.495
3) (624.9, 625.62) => 9.115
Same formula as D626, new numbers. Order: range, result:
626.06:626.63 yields 10.32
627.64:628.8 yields 10.34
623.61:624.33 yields 9.624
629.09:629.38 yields 10.05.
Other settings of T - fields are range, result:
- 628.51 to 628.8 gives 9.836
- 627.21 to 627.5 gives 9.938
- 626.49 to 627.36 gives 10.15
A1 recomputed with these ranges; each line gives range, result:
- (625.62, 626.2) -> 9.7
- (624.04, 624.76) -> 9.45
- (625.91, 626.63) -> 9.87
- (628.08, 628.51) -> 9.78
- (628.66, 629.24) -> 9.96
